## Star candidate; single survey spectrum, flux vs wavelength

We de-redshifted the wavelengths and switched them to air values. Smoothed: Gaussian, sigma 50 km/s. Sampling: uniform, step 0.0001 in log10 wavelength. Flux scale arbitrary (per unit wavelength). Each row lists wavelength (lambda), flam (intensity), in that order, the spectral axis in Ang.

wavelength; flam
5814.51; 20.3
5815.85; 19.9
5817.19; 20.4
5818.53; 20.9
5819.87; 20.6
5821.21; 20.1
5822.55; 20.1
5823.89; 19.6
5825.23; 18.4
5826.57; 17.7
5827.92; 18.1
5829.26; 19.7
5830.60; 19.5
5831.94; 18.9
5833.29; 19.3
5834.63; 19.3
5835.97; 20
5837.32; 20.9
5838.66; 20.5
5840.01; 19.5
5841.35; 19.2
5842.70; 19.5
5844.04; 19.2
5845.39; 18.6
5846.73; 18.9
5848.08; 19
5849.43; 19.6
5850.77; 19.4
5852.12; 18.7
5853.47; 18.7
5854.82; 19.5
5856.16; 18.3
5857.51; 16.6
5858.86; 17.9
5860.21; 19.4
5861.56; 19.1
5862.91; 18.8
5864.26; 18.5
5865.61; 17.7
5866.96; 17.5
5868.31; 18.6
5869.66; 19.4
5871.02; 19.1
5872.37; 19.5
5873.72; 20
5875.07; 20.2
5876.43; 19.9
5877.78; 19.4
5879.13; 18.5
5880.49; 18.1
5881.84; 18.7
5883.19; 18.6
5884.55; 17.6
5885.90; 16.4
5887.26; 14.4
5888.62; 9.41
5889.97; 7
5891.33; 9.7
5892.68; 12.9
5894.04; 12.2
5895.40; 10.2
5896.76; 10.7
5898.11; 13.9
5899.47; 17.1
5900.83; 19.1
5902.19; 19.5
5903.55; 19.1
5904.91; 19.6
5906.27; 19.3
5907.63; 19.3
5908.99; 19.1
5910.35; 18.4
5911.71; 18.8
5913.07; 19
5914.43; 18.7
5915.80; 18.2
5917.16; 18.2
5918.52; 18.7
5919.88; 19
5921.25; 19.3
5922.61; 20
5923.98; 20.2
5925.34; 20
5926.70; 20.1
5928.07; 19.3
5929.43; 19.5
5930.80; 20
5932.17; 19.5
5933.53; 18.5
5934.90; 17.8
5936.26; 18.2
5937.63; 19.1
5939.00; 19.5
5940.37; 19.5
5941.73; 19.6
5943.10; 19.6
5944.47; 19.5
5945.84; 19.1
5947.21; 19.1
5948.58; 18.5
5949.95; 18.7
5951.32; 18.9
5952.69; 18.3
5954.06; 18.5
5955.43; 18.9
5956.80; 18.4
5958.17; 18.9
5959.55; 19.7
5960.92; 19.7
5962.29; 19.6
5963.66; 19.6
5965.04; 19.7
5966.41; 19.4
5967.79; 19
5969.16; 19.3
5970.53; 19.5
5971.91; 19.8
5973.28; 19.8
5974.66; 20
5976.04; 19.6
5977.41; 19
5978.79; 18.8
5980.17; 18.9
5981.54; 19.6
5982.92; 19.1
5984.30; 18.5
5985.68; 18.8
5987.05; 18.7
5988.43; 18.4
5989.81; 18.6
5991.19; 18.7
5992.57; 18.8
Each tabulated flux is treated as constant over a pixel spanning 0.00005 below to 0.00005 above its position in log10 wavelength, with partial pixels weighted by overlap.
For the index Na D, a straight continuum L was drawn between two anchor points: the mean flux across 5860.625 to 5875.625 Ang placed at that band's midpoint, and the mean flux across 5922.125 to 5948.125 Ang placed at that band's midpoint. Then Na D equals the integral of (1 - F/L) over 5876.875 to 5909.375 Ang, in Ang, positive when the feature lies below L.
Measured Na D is 5.6 Ang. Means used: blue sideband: 18.9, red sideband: 19.4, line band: 15.8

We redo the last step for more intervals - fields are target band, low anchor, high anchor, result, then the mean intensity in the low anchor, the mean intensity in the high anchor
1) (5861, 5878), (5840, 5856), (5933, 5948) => 0.1 Ang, 19.1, 19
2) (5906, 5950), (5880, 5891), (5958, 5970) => -4.7 Ang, 14.8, 19.5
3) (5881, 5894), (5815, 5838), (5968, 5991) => 3.7 Ang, 19.6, 19.1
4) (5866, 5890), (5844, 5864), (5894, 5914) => 0.5 Ang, 18.8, 17.2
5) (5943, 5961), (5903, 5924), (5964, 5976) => 0.4 Ang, 19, 19.6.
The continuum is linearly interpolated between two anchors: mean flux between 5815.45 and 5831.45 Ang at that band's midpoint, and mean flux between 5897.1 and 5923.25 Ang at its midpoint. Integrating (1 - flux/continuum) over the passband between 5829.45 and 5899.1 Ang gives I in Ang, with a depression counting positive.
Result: 5.6 Ang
